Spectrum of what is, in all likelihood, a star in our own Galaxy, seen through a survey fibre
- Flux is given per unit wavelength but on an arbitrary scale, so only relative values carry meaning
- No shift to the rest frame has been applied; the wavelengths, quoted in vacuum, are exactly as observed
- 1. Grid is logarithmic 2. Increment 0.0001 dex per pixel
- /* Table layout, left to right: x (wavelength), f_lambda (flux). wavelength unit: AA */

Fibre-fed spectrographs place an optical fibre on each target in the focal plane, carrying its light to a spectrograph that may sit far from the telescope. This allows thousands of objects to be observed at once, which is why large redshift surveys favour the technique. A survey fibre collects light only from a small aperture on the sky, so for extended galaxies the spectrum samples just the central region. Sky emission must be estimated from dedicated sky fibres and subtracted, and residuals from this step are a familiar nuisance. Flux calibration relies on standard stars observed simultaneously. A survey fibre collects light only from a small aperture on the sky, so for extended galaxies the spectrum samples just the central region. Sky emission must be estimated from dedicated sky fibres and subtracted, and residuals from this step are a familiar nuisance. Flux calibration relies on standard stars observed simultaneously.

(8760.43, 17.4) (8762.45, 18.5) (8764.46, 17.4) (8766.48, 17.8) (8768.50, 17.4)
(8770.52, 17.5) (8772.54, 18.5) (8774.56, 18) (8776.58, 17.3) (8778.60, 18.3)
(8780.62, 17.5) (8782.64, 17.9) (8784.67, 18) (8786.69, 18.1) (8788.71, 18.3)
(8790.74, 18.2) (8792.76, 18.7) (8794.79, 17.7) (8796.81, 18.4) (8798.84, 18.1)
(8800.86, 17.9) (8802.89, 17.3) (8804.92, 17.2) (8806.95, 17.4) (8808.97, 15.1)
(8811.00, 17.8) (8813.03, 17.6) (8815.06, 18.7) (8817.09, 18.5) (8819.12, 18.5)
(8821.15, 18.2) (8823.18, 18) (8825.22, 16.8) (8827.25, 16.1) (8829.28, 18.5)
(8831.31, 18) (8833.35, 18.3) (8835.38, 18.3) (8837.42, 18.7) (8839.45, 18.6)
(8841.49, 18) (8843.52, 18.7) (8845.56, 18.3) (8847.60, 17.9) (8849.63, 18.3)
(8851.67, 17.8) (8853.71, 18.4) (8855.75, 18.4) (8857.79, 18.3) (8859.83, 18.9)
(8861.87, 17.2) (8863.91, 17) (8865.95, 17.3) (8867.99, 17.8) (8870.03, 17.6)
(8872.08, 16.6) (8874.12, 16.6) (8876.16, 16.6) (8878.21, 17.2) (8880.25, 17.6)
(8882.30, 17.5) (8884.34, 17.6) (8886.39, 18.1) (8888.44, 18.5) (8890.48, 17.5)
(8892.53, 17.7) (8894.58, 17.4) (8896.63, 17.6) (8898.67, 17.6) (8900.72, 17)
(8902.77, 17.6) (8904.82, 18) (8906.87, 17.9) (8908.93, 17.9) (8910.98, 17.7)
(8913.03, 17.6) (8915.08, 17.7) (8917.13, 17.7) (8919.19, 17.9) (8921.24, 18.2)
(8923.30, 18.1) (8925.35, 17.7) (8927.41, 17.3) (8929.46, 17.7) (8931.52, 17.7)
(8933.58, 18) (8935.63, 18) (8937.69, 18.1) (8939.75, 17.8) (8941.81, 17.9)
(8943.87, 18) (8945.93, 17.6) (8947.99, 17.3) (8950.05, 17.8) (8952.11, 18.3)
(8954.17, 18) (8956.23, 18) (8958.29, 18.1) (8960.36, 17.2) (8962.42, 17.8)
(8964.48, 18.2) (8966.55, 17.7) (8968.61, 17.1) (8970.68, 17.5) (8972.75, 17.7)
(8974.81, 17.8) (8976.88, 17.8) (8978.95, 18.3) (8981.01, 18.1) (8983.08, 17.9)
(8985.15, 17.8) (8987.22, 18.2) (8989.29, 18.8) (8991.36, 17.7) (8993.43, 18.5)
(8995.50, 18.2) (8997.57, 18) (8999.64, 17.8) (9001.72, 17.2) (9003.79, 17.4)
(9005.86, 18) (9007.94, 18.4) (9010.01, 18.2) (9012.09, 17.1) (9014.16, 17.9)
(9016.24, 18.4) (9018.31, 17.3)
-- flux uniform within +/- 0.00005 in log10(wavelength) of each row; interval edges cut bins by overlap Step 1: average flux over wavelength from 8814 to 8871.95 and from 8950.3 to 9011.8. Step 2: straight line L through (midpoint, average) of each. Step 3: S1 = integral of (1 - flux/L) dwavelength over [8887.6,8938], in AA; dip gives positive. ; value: 0.6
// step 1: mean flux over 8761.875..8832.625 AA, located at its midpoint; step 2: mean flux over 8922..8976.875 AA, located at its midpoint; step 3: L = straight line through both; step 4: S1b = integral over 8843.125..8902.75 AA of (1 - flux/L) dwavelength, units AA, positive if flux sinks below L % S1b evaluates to 0.4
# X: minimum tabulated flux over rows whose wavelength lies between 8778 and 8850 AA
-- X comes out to 15.1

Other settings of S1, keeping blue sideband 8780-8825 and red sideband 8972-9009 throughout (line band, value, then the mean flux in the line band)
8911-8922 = 0.1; 17.8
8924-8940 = 0.1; 17.8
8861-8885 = 0.9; 17.2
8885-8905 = 0.3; 17.7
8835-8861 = -0.7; 18.3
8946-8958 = 0.1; 17.9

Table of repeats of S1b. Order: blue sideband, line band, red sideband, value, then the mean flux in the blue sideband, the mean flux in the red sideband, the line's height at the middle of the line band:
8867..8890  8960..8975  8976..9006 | 0.2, 17.4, 18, 17.9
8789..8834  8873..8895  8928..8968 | 0.4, 17.8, 17.8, 17.8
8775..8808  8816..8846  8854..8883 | -0.7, 17.9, 17.5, 17.7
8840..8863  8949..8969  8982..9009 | 0.2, 18.2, 18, 18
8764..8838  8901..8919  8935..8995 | 0.1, 17.8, 17.9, 17.9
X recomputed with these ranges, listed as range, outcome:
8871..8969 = 16.6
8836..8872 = 17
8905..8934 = 17.3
